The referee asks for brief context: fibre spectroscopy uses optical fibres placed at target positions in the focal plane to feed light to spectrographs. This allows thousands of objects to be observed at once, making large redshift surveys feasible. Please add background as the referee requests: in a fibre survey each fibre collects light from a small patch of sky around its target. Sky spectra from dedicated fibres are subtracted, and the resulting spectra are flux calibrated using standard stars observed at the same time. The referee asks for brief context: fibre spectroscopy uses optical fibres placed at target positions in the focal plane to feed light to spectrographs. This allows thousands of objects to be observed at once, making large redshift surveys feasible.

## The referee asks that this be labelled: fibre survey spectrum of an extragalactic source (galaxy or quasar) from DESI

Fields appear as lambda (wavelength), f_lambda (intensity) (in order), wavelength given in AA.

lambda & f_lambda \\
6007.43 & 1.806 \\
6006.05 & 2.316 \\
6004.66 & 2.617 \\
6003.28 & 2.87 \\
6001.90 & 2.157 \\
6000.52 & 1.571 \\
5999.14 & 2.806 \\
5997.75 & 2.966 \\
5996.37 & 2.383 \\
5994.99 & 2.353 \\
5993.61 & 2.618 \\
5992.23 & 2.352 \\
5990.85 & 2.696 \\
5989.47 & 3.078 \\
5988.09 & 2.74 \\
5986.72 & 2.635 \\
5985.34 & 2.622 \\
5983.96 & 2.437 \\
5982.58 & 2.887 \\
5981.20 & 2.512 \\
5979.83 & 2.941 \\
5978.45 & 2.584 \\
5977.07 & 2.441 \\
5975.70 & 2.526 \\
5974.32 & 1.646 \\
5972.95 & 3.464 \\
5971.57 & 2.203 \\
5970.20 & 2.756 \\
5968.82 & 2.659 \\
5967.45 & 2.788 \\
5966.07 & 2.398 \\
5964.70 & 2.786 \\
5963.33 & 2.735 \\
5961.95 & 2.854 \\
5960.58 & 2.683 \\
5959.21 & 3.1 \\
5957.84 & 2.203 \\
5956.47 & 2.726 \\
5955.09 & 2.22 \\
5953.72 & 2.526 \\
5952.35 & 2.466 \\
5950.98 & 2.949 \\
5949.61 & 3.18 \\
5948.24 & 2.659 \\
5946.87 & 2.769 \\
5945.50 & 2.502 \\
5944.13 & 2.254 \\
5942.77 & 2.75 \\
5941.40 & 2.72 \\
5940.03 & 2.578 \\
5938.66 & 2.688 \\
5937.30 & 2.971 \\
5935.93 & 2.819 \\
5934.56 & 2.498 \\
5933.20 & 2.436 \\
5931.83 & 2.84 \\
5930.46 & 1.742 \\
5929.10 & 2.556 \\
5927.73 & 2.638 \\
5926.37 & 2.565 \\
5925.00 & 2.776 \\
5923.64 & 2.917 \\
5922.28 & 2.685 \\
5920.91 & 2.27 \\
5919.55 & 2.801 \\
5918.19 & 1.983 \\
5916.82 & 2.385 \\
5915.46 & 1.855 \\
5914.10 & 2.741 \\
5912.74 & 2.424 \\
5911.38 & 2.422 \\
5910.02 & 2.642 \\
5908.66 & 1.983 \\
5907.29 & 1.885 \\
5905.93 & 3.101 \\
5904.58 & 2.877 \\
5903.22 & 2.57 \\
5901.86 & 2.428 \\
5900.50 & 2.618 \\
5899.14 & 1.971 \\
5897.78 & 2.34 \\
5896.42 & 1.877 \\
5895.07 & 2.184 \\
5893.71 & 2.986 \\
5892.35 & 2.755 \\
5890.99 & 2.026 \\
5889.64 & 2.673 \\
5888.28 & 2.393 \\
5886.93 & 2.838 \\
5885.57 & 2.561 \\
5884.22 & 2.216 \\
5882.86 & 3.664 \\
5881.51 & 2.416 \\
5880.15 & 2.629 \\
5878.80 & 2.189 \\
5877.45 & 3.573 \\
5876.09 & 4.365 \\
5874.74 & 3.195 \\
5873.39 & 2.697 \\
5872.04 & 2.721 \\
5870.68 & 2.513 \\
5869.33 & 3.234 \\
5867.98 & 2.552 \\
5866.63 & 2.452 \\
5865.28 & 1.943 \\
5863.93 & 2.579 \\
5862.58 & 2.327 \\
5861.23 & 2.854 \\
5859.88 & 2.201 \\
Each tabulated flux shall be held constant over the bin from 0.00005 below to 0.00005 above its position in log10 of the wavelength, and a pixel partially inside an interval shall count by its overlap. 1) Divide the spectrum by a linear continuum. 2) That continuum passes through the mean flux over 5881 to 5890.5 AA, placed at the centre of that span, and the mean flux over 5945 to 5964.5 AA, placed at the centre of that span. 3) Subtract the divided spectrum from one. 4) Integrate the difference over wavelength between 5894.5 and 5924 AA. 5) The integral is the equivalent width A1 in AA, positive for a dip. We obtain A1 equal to 3.0 AA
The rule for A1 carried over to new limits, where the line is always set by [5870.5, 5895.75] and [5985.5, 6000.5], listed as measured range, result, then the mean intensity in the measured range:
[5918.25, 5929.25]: 0.39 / 2.62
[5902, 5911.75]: 0.86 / 2.5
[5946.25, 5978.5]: 0.22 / 2.64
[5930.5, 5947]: 0.48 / 2.61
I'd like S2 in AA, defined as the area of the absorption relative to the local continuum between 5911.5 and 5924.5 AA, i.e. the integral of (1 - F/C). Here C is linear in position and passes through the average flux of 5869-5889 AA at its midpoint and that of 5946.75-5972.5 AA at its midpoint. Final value 1.5 AA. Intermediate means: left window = 2.87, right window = 2.67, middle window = 2.46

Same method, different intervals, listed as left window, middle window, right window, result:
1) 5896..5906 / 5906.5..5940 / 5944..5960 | 0.7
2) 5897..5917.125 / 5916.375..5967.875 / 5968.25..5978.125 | -2.9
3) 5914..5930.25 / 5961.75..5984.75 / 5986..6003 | -0.9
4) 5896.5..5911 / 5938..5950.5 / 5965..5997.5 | -0.8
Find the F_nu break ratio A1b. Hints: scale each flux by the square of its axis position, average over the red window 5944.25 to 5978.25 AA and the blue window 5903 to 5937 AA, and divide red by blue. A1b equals 1.07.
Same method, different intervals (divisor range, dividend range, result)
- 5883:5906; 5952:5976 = 1.06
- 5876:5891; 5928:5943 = 0.95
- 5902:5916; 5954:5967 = 1.09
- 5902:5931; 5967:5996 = 1.08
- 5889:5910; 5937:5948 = 1.11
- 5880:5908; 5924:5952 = 1.07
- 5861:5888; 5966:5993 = 0.98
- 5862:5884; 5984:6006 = 0.95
